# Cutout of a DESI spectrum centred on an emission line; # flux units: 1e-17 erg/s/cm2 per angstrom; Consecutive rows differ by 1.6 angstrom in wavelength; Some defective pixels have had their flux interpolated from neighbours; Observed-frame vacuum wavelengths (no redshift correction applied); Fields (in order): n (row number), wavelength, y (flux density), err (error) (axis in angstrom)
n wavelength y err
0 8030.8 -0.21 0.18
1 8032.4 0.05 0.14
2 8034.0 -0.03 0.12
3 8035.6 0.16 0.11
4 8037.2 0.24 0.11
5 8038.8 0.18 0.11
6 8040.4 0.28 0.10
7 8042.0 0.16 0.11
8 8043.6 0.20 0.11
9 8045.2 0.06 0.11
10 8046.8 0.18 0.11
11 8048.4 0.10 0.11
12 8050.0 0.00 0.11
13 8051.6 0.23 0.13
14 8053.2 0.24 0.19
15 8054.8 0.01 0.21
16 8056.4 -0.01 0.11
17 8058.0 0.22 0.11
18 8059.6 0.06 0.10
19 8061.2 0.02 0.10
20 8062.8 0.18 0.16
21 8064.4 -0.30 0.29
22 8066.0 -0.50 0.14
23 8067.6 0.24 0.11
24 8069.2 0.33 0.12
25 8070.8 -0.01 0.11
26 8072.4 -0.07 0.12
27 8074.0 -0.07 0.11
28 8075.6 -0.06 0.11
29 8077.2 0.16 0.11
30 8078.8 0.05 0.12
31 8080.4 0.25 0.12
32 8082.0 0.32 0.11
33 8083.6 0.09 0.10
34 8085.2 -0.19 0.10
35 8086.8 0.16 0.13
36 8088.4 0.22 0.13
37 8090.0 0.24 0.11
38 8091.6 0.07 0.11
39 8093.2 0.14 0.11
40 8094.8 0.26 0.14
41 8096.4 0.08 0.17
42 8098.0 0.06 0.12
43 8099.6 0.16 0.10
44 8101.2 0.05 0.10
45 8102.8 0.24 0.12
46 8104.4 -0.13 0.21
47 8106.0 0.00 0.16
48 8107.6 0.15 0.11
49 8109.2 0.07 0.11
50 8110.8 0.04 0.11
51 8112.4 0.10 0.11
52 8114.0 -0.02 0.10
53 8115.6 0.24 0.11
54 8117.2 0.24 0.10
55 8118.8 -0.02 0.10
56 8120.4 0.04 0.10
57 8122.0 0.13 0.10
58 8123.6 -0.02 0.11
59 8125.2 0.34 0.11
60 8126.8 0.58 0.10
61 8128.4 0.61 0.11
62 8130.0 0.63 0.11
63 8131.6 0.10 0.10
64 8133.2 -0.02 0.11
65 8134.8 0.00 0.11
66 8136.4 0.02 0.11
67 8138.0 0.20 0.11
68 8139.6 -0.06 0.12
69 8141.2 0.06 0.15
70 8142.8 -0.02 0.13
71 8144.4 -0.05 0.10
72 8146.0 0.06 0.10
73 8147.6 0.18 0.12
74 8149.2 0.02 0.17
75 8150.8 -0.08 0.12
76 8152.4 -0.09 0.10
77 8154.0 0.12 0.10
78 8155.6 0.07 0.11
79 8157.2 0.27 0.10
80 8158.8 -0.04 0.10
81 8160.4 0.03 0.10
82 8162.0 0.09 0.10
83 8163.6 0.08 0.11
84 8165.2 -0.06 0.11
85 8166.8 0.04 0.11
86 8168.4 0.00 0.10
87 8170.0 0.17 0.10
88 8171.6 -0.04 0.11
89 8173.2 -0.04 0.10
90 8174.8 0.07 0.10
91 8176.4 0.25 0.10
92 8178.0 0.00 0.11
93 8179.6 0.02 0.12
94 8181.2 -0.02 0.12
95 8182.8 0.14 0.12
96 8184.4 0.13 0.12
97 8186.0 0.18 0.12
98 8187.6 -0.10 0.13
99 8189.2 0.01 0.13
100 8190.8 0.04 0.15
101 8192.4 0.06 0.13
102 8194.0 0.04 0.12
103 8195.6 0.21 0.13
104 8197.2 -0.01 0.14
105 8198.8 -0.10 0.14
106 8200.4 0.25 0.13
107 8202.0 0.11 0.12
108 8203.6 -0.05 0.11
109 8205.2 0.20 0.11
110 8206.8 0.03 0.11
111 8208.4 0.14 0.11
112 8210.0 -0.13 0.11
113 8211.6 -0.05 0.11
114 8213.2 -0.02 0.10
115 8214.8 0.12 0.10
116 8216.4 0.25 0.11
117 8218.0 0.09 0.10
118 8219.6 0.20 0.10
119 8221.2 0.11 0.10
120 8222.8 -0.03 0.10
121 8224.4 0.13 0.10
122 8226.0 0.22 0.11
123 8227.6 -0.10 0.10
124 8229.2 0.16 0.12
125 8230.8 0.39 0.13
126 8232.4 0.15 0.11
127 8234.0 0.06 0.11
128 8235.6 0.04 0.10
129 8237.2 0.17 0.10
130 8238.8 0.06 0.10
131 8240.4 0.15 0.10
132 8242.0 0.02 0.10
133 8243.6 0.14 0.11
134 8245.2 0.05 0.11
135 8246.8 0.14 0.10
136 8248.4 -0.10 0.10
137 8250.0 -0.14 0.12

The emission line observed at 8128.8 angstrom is H-beta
